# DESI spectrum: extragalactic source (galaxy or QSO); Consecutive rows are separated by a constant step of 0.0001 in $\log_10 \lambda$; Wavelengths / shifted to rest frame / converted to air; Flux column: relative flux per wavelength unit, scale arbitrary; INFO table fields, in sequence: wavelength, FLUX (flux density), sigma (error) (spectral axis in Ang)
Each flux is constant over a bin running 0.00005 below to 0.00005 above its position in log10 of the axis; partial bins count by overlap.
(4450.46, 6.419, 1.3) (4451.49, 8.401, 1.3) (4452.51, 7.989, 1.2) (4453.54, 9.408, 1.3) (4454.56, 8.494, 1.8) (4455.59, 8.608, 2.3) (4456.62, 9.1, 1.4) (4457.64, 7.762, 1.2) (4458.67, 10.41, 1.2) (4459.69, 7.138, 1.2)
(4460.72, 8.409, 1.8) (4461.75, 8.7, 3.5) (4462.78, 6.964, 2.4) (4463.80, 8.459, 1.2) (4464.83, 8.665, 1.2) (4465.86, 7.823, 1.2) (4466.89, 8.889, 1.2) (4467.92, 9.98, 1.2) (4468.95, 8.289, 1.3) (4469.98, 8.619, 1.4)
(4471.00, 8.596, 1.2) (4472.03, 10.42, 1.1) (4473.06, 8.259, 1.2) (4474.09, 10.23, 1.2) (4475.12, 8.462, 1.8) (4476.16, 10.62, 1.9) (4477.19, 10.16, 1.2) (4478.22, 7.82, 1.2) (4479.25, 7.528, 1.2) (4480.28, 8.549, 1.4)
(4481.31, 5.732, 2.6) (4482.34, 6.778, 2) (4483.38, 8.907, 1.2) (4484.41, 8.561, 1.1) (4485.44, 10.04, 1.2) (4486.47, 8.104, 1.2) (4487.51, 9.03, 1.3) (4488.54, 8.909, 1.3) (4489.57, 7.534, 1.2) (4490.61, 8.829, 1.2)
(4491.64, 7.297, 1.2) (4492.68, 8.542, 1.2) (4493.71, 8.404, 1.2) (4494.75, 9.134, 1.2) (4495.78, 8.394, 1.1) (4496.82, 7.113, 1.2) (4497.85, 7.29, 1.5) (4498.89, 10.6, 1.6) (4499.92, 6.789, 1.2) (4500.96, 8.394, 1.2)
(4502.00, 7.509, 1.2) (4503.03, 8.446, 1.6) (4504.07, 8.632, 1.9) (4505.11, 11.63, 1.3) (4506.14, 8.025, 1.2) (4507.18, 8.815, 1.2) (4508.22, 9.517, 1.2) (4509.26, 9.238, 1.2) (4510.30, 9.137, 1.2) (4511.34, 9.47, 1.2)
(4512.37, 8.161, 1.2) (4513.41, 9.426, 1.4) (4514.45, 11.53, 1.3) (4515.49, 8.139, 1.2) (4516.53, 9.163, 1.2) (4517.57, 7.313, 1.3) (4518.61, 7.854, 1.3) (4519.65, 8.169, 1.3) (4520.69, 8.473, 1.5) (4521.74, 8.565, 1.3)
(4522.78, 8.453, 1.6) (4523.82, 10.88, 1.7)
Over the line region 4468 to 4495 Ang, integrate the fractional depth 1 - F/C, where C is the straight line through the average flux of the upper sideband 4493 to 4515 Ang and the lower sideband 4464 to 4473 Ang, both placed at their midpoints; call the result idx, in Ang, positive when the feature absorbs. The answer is 0.8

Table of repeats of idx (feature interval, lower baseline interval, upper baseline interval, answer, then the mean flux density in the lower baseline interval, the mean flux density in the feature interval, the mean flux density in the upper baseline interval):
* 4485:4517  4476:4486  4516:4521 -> -1.8 Ang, 8.4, 8.75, 8.19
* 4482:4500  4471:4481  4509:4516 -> 1.4 Ang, 9.02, 8.4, 9.31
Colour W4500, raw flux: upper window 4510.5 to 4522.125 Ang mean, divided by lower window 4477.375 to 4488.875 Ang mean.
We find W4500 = 1.07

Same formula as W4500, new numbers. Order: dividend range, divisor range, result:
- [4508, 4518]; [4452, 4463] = 1.07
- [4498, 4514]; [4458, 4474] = 1.03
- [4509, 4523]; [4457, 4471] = 1.04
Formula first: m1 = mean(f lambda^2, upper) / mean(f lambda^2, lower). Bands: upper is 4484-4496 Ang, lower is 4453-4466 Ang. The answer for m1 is 1.0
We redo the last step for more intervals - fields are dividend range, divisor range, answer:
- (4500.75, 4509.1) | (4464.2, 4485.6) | 1.04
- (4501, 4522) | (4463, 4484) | 1.04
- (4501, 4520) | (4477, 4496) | 1.08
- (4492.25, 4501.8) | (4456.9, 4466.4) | 1.01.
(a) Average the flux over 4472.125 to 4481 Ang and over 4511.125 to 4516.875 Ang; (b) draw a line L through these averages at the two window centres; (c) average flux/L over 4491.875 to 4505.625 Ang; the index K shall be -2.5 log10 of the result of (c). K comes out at 0.08 mag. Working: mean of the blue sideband 8.95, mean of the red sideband 9.32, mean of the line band 8.5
